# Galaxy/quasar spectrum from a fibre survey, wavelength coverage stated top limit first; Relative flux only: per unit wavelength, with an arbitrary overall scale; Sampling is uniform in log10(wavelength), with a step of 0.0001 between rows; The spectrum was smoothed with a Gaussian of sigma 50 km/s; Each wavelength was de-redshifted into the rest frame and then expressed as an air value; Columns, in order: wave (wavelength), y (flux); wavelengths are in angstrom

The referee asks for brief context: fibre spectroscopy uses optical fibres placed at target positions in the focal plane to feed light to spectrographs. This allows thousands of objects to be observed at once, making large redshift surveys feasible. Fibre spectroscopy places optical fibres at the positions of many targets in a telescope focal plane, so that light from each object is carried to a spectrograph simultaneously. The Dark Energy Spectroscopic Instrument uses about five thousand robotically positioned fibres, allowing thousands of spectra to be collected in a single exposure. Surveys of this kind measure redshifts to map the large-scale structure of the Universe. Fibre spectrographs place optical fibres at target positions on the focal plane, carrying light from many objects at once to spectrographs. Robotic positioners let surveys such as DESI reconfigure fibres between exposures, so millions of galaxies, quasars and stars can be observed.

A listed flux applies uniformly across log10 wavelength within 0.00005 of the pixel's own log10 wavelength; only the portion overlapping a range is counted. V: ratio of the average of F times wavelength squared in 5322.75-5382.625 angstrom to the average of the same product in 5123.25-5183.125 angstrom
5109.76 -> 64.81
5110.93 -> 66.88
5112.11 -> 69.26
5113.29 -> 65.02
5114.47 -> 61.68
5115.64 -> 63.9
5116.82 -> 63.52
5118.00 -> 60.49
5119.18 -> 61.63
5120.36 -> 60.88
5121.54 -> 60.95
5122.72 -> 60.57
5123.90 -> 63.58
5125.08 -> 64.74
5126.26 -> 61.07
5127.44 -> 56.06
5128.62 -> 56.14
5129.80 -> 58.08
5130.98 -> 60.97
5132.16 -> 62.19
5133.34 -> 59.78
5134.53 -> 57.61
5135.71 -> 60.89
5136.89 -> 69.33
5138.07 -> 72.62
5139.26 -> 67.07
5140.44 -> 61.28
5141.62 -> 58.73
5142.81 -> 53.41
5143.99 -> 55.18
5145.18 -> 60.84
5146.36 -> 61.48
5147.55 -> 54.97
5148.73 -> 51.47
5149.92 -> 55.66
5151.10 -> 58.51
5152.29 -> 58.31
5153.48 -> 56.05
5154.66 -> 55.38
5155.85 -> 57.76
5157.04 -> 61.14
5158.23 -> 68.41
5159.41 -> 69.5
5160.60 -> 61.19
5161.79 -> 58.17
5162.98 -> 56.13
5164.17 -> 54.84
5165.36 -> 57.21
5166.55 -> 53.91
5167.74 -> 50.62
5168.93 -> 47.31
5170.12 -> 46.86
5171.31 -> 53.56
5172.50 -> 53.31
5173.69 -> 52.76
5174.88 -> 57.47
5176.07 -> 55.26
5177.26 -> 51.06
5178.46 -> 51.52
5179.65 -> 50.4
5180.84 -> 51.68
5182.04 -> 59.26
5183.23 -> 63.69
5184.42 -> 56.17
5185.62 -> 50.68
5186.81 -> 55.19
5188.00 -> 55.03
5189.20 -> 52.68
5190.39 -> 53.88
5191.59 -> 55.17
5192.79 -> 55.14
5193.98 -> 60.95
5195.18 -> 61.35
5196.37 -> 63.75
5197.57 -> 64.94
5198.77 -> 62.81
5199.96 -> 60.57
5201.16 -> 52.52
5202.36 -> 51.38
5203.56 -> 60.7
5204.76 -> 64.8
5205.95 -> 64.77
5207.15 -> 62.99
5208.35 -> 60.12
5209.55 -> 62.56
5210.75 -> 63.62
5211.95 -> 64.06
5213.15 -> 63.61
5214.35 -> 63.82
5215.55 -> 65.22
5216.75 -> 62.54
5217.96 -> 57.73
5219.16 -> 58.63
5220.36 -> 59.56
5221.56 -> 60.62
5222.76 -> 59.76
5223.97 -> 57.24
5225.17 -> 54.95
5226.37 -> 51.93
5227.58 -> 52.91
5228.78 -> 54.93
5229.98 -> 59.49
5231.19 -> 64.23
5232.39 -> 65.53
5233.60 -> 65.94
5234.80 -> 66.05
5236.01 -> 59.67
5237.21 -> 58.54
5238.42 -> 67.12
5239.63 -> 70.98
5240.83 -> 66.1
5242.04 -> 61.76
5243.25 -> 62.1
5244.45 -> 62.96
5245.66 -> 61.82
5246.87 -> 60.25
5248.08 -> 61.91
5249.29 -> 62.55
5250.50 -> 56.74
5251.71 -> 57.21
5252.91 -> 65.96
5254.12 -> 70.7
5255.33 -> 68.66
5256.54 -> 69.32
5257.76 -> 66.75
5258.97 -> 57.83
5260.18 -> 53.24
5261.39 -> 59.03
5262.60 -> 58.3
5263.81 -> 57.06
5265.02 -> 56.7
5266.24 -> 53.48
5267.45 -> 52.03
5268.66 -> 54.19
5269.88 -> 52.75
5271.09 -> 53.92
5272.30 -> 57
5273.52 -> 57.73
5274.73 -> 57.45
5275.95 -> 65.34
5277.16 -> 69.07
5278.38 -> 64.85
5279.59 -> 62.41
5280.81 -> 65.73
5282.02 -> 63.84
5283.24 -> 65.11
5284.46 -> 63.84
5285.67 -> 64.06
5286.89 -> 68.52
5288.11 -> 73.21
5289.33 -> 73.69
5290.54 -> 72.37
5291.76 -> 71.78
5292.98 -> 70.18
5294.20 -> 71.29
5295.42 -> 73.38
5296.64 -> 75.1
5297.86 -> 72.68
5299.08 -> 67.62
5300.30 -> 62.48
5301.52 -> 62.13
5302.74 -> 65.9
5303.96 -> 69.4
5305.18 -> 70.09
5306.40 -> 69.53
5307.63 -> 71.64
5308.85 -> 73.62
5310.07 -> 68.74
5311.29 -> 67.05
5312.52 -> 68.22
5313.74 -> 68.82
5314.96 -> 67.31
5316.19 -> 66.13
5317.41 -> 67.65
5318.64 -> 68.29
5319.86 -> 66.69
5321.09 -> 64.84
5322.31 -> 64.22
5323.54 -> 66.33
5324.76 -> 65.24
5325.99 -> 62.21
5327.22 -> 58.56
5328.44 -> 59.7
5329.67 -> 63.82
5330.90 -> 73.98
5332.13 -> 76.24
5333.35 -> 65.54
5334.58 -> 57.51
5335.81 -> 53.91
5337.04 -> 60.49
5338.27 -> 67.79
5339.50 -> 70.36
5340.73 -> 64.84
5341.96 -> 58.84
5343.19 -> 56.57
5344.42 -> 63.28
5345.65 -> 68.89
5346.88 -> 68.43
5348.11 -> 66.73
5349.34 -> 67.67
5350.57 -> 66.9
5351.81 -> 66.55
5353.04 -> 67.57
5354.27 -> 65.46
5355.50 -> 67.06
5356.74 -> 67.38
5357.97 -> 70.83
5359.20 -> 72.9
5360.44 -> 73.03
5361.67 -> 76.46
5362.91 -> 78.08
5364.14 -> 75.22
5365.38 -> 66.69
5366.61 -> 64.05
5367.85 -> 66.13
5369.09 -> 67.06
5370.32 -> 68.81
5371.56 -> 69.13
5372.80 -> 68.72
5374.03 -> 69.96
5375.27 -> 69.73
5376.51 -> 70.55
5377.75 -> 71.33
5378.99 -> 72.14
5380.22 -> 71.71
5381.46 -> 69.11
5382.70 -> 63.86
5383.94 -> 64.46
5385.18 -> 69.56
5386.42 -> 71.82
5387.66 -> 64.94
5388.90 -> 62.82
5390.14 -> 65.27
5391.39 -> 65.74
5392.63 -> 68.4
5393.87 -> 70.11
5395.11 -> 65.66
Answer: 1.25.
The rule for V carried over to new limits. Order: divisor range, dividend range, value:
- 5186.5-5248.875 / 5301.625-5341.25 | 1.14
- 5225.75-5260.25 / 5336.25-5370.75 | 1.13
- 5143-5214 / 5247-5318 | 1.17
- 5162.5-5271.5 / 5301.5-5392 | 1.20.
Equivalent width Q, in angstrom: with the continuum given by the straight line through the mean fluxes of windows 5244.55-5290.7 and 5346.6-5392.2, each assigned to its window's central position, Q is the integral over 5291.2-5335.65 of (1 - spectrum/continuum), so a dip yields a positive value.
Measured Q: -1.7 angstrom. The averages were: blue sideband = 61.9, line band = 67.5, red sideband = 68.7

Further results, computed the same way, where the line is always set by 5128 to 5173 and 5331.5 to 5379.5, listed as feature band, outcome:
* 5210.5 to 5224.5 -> 0.01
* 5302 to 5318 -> -0.77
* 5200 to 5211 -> 0.10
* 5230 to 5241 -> -0.42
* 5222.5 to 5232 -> 0.74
